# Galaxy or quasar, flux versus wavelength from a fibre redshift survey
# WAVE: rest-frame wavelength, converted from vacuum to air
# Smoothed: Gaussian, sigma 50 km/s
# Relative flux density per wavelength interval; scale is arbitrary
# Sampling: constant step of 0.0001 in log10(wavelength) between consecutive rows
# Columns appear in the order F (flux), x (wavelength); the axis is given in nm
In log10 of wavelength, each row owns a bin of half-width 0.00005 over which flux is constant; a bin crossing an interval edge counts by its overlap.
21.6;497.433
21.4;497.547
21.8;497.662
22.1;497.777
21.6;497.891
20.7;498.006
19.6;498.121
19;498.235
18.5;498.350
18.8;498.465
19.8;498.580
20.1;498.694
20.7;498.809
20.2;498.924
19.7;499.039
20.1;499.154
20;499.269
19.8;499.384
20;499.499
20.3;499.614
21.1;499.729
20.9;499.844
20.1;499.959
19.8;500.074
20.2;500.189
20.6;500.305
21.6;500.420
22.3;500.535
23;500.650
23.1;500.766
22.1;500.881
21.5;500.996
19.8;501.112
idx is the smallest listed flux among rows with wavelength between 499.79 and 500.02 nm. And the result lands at 20.1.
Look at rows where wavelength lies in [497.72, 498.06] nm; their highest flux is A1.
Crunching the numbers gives 22.1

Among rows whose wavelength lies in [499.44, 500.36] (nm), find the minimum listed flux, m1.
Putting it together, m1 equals 19.8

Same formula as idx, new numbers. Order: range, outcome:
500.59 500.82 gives 23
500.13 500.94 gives 20.2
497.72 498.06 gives 20.7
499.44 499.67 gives 20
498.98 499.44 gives 19.7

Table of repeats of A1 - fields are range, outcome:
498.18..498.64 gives 19.8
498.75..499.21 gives 20.7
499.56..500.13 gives 21.1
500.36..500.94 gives 23.1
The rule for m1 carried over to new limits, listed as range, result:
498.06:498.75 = 18.5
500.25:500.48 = 20.6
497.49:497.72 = 21.4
